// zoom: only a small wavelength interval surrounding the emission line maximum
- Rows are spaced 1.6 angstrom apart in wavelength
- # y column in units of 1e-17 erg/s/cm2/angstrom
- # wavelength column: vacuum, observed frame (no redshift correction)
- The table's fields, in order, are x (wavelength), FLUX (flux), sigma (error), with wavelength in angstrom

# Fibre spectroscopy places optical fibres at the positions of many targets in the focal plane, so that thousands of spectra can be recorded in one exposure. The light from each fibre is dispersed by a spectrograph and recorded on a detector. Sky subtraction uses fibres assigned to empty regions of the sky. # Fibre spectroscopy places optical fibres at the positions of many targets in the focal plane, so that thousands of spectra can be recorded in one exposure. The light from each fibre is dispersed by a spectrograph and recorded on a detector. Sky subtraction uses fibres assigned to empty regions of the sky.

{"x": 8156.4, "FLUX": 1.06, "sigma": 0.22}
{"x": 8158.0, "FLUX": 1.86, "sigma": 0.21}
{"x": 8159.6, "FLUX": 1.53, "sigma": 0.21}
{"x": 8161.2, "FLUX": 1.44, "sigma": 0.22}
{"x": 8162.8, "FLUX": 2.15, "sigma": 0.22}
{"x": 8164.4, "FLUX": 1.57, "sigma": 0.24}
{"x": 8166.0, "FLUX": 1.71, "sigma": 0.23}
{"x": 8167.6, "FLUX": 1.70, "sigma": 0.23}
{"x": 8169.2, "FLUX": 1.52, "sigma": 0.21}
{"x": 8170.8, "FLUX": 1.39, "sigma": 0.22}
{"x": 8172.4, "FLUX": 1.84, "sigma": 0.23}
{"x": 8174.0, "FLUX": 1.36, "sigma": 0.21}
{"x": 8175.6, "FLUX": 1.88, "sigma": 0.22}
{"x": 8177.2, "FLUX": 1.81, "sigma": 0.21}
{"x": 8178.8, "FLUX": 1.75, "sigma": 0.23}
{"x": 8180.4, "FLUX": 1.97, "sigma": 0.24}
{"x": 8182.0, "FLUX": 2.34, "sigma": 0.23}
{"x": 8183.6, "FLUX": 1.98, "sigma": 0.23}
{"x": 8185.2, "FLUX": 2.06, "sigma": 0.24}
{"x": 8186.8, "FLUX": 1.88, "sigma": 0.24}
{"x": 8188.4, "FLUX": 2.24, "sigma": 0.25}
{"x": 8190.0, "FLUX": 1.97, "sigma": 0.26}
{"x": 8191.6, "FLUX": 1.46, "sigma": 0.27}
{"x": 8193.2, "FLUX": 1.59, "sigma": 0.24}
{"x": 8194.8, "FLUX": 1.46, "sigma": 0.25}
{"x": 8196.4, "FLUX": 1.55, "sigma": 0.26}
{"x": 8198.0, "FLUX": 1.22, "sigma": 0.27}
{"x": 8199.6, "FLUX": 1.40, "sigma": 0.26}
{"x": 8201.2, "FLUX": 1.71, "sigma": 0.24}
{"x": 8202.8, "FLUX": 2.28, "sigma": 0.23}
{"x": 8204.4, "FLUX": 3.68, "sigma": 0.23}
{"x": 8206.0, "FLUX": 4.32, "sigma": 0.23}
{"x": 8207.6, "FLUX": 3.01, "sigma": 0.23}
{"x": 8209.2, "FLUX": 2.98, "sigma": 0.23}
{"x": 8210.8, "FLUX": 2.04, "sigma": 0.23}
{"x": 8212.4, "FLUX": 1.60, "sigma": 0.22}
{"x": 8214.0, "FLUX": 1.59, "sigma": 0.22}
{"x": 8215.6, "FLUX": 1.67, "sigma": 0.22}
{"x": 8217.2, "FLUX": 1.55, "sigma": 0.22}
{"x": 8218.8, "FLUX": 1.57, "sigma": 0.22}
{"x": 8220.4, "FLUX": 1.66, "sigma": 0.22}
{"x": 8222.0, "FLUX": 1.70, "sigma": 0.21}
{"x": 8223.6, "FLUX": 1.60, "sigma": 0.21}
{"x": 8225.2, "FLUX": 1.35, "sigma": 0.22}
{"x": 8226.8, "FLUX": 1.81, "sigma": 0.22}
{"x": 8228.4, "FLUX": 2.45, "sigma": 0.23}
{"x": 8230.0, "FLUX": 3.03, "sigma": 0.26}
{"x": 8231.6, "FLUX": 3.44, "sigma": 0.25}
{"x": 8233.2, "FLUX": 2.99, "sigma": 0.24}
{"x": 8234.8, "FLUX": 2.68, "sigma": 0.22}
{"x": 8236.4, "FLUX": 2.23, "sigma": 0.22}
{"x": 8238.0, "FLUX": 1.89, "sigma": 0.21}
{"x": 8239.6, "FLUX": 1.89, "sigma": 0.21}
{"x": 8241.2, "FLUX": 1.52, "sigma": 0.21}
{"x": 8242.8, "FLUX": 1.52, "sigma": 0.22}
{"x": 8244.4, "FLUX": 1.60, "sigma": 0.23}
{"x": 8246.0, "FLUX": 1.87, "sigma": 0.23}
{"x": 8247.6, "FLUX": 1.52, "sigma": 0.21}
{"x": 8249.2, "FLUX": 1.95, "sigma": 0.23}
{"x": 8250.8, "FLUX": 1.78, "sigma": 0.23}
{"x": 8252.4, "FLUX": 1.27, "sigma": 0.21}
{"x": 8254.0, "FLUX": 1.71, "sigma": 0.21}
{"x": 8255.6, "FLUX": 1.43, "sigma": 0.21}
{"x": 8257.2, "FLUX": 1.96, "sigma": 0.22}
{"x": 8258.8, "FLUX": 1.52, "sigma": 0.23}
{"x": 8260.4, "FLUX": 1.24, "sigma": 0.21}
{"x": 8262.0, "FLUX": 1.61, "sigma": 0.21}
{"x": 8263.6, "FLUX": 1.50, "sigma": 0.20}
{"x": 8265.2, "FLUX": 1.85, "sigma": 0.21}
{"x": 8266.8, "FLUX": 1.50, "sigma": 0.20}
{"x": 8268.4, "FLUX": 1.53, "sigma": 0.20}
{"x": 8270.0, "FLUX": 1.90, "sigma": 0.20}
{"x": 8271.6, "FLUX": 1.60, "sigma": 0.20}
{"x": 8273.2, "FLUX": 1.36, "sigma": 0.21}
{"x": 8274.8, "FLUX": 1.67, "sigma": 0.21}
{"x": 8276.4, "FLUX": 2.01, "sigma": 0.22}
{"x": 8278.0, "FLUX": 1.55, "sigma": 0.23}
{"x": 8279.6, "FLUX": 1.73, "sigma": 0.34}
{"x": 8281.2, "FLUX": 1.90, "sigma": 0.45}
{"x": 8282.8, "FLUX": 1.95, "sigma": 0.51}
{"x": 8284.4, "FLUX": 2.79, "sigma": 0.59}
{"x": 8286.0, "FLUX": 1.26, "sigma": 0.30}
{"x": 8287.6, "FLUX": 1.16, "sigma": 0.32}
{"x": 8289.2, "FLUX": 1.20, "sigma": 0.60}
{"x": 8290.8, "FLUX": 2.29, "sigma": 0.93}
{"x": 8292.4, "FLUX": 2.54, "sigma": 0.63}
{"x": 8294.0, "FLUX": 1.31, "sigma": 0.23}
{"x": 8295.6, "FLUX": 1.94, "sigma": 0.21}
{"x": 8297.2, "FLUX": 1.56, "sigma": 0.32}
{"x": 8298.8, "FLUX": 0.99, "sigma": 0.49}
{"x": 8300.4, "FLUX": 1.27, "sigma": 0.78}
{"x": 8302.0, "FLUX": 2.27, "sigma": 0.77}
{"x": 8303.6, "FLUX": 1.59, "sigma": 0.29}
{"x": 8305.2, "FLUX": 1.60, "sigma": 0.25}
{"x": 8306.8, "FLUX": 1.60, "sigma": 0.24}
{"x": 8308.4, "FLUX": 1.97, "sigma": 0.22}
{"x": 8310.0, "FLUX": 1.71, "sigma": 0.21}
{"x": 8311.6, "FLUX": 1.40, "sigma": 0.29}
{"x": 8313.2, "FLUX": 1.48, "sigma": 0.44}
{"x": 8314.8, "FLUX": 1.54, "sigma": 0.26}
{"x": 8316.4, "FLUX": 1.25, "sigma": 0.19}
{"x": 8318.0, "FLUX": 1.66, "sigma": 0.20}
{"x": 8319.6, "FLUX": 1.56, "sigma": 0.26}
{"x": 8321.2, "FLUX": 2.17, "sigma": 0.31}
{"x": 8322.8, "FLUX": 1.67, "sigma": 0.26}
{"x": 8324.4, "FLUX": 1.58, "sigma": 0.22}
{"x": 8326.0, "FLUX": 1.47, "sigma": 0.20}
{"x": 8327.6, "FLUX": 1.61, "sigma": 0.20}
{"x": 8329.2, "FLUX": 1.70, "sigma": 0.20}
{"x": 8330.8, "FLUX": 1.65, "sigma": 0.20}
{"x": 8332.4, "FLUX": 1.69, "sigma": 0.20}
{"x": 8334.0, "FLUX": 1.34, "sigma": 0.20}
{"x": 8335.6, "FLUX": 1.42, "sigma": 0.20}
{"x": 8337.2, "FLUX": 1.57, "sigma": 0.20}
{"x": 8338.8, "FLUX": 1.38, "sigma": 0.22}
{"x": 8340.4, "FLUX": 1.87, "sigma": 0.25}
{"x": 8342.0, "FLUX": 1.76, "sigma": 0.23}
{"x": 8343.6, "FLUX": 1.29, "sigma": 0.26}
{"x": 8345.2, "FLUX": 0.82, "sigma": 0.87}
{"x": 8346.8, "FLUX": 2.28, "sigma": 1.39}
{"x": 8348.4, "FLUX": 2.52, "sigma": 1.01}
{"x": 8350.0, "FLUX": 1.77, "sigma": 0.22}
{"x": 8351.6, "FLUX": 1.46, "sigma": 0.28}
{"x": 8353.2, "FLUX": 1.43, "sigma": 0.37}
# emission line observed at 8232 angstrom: [N II] 6583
